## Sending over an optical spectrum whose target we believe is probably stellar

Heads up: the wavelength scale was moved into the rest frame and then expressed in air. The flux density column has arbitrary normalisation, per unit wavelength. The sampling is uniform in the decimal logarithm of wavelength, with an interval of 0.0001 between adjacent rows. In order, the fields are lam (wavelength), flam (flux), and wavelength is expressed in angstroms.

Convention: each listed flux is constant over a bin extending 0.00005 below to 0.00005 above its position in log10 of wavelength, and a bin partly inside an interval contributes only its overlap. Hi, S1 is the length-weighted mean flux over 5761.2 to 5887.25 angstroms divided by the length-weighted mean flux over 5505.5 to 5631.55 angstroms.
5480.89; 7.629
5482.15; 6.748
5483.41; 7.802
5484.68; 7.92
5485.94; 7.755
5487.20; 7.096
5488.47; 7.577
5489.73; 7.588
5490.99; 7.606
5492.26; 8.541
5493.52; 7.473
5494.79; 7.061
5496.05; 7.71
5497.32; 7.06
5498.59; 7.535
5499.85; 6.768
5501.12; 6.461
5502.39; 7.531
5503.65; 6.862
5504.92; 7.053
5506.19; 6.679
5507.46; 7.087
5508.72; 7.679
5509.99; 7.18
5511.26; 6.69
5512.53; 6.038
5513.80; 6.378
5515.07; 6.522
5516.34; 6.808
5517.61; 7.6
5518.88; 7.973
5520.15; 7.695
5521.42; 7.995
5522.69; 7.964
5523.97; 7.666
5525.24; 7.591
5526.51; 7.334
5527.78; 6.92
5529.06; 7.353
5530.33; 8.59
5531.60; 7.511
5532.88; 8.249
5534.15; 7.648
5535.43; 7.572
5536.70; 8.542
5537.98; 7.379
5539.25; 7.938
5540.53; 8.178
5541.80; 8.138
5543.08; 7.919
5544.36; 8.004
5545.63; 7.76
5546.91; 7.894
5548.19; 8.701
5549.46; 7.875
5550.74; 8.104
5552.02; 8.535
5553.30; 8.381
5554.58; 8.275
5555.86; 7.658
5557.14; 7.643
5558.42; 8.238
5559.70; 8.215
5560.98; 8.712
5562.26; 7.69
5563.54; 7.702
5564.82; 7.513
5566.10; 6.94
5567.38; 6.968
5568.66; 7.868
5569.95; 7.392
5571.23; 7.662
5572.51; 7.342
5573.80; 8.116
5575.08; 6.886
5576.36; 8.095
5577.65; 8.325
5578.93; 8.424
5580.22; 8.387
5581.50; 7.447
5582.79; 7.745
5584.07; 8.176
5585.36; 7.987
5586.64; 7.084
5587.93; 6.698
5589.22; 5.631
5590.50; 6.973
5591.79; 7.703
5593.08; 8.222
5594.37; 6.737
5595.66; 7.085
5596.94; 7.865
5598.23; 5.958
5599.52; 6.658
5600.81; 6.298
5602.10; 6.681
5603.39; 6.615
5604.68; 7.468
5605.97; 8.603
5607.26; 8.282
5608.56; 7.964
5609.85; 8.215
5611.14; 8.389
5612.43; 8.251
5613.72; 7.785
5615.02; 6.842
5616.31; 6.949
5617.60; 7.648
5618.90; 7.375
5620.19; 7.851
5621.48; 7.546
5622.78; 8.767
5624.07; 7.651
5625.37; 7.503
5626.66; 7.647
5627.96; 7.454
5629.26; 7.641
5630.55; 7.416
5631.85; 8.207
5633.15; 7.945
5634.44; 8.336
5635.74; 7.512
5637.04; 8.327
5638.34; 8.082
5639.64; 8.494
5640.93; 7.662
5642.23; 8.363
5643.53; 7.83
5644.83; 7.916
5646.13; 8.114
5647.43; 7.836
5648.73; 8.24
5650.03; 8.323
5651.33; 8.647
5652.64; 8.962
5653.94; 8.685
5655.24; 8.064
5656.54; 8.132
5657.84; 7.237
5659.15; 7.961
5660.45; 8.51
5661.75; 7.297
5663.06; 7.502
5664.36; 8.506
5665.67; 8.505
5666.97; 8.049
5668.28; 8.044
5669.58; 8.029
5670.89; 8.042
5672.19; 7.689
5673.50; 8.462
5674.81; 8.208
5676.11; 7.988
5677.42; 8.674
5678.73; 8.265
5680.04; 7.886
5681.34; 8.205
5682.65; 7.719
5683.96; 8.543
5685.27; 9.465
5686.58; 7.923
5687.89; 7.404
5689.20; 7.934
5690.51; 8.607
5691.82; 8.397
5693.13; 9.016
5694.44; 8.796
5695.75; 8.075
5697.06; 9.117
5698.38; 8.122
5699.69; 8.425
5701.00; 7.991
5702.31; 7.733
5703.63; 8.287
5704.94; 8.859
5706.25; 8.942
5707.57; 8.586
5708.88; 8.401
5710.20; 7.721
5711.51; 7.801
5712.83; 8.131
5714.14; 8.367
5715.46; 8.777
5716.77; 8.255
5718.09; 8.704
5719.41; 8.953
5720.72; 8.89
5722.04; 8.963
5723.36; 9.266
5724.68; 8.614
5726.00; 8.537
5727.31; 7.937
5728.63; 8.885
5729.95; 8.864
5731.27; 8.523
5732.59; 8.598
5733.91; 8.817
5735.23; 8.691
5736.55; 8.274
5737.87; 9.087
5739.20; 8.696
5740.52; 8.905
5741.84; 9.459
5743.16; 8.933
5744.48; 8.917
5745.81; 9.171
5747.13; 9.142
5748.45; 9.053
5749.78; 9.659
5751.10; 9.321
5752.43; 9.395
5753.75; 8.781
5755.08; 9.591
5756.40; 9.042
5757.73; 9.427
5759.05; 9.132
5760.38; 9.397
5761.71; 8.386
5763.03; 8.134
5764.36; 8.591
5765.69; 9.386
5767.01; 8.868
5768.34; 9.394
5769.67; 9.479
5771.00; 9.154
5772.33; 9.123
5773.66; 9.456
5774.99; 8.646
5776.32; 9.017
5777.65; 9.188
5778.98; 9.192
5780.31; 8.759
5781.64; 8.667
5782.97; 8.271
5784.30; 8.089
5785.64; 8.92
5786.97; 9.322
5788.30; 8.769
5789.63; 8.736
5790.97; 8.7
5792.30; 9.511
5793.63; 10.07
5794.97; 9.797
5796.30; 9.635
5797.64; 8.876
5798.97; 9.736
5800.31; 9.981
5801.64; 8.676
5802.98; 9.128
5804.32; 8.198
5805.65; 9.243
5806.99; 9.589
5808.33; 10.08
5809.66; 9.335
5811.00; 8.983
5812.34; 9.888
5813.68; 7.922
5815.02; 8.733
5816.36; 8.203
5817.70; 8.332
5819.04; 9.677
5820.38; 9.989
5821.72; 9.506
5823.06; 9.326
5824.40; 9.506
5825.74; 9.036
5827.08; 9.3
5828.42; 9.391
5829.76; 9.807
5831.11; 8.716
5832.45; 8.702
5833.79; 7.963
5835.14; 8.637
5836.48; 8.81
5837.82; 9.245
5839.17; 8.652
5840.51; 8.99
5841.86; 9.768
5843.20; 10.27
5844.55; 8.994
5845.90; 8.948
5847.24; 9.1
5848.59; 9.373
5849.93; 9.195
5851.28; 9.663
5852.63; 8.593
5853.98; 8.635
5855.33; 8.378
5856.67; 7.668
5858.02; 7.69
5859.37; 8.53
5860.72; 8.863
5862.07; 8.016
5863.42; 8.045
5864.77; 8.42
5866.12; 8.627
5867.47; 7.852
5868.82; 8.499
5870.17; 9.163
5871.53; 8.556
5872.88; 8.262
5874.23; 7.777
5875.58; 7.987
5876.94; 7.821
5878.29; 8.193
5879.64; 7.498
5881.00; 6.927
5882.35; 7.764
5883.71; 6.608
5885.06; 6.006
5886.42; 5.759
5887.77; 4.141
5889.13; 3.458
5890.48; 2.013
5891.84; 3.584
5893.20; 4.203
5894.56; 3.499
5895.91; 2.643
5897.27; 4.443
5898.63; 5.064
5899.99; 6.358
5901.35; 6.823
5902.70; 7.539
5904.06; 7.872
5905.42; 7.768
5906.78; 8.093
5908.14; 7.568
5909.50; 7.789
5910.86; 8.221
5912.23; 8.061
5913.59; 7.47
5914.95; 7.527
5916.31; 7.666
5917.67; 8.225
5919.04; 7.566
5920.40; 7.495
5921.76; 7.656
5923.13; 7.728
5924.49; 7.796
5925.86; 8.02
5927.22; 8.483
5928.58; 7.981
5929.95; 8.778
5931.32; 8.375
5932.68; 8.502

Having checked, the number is 1.15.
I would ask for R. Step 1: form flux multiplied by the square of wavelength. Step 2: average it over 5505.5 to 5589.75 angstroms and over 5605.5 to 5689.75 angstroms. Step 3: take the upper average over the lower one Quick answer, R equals 1.09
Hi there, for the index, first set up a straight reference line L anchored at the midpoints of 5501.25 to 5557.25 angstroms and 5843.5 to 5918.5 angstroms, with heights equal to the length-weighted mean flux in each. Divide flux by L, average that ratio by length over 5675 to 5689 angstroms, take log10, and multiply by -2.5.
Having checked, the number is -0.10 mag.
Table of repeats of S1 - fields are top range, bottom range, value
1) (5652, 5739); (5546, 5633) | 1.09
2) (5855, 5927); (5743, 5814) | 0.78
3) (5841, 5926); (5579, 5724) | 0.93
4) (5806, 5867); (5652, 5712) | 1.09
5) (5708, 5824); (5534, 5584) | 1.13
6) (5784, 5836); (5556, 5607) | 1.22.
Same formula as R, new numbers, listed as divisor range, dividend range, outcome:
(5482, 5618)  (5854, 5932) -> 1.07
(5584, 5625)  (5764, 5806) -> 1.30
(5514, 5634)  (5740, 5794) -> 1.26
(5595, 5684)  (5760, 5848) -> 1.22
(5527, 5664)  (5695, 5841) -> 1.22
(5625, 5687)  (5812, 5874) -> 1.17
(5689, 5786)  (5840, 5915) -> 0.88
